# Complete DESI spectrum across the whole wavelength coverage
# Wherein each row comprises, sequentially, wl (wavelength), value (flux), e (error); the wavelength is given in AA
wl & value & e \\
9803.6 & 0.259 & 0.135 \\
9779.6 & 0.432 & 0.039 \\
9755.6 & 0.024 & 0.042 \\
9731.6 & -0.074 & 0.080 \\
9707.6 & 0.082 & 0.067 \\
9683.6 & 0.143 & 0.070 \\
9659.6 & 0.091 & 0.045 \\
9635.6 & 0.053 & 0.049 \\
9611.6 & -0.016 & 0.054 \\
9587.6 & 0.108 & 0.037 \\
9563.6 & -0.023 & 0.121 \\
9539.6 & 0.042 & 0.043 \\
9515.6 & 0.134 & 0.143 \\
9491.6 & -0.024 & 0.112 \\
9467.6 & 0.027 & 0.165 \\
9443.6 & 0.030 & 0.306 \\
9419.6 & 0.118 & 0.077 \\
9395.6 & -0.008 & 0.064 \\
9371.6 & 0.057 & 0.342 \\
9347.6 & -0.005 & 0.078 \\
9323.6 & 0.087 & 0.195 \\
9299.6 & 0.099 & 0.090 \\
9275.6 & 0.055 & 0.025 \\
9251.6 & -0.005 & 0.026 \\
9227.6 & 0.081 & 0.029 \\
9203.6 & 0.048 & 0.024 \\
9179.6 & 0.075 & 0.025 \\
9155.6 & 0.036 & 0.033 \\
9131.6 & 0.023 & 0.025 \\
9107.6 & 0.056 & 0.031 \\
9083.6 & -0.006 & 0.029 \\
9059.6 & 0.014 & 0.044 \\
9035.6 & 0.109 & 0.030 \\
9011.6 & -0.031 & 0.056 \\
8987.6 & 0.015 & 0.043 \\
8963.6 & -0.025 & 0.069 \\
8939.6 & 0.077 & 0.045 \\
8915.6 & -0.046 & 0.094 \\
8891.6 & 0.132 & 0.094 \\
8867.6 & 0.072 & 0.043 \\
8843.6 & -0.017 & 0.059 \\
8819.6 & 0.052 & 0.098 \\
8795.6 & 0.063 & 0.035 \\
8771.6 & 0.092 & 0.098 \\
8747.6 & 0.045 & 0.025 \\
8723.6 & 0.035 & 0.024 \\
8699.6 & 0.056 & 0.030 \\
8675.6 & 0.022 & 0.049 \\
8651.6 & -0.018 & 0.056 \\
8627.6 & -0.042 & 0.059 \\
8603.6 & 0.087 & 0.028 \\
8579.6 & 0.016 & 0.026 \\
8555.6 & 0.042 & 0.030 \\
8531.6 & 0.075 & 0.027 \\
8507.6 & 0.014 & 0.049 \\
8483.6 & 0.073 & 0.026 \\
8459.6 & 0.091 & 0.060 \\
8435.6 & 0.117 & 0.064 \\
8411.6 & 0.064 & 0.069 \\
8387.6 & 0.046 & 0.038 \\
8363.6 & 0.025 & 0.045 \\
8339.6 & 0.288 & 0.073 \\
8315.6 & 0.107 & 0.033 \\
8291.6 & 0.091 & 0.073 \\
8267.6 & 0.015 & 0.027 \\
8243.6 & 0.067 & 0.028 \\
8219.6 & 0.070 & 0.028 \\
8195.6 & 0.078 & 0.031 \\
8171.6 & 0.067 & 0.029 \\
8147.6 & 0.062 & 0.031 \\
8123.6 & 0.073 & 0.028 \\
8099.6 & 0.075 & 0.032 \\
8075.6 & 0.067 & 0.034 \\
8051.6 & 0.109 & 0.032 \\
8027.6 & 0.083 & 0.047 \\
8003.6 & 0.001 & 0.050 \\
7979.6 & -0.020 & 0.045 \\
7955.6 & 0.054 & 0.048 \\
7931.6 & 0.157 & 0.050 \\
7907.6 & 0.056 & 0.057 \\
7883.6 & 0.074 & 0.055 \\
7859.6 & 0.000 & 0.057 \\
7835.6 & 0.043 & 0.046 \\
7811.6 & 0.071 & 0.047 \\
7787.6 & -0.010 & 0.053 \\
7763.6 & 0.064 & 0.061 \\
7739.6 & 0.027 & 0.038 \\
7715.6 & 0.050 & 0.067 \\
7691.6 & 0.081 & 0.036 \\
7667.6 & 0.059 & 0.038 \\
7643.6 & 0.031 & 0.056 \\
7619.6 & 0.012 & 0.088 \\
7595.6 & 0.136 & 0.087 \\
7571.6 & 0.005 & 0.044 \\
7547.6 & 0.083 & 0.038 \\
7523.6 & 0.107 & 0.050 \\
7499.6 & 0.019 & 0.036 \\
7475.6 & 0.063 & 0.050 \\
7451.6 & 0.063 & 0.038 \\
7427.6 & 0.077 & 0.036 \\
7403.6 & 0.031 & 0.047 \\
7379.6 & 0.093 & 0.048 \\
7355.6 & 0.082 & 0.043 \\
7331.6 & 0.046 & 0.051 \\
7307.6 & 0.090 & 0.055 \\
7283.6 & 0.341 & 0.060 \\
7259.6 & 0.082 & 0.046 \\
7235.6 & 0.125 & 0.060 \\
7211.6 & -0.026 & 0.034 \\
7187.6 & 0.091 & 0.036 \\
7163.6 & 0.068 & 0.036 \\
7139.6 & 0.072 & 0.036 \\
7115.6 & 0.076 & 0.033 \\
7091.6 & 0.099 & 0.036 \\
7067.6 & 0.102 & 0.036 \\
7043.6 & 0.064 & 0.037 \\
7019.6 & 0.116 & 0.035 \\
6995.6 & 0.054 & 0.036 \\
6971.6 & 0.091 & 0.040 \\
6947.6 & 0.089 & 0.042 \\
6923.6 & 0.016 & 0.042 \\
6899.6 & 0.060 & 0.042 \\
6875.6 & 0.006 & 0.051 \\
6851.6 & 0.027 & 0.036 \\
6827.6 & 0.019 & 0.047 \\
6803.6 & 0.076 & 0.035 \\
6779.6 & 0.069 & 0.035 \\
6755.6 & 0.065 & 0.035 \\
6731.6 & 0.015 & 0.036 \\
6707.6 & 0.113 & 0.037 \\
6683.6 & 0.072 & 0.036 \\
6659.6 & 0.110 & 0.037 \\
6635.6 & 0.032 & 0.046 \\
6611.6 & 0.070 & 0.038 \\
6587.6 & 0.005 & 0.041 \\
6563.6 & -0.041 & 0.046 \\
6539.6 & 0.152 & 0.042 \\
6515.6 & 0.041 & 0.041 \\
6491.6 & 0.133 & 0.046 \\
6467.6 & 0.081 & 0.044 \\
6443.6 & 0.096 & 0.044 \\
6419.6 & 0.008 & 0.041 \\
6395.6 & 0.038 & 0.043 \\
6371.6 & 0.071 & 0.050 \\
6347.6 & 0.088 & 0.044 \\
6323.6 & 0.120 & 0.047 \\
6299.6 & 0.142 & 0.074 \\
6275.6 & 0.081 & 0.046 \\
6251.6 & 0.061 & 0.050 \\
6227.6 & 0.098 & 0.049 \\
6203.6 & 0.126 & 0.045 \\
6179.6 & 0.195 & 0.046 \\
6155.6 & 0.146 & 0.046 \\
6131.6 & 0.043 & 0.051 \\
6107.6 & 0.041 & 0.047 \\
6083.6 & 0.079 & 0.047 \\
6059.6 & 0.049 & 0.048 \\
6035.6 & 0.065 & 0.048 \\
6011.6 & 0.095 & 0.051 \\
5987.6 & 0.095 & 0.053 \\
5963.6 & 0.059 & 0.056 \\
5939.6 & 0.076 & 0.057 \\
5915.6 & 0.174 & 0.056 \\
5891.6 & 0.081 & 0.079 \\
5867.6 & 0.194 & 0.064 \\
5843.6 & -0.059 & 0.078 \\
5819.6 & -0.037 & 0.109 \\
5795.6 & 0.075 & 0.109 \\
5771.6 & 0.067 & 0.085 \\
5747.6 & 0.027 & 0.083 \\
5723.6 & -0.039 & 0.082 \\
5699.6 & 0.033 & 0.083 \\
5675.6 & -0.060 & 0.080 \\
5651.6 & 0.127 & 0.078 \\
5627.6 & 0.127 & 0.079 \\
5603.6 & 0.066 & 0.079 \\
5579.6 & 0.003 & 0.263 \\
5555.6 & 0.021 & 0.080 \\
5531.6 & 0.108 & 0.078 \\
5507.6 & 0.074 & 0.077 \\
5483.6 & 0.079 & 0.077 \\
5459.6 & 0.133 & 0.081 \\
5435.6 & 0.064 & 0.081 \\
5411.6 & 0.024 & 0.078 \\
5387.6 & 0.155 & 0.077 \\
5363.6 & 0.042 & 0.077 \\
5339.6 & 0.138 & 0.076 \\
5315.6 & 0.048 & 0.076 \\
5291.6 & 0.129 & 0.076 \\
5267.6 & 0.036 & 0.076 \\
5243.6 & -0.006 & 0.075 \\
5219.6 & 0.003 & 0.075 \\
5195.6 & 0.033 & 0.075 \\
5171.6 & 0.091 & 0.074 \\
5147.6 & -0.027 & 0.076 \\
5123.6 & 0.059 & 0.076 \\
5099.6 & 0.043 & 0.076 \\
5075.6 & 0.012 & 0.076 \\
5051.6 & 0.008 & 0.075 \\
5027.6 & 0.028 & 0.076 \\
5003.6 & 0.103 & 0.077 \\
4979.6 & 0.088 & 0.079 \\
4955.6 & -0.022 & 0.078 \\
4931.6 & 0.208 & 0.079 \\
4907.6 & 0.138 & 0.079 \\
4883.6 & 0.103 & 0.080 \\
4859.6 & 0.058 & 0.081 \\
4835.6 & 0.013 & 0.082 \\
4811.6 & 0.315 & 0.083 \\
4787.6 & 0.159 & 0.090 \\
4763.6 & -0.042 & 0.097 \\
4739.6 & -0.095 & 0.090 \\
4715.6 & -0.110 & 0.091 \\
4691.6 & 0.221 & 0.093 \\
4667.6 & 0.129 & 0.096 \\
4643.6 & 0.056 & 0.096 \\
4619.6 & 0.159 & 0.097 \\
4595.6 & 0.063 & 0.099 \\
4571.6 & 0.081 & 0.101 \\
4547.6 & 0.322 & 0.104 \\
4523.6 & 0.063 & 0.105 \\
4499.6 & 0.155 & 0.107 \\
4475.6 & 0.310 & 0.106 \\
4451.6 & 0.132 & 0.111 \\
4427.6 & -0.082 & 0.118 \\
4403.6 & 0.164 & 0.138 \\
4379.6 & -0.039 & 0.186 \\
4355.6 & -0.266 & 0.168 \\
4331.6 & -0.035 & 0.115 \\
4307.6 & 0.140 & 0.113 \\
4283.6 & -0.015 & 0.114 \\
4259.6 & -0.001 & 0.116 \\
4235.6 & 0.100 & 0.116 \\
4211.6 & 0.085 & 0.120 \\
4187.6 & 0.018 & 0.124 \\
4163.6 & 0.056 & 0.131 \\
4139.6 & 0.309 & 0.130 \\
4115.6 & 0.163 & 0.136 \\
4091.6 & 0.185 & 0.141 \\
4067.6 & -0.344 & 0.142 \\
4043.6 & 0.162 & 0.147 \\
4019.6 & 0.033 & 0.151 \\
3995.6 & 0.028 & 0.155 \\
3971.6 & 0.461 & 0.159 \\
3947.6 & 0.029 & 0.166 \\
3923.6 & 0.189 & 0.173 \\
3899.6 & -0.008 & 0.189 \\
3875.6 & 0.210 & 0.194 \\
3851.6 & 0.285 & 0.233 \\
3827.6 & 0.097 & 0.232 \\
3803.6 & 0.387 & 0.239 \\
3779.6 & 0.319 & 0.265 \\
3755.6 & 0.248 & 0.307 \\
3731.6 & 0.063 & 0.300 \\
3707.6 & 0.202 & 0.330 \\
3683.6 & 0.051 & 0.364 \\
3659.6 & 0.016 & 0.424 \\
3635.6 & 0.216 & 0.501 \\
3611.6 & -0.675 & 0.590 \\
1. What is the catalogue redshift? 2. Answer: 0.954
